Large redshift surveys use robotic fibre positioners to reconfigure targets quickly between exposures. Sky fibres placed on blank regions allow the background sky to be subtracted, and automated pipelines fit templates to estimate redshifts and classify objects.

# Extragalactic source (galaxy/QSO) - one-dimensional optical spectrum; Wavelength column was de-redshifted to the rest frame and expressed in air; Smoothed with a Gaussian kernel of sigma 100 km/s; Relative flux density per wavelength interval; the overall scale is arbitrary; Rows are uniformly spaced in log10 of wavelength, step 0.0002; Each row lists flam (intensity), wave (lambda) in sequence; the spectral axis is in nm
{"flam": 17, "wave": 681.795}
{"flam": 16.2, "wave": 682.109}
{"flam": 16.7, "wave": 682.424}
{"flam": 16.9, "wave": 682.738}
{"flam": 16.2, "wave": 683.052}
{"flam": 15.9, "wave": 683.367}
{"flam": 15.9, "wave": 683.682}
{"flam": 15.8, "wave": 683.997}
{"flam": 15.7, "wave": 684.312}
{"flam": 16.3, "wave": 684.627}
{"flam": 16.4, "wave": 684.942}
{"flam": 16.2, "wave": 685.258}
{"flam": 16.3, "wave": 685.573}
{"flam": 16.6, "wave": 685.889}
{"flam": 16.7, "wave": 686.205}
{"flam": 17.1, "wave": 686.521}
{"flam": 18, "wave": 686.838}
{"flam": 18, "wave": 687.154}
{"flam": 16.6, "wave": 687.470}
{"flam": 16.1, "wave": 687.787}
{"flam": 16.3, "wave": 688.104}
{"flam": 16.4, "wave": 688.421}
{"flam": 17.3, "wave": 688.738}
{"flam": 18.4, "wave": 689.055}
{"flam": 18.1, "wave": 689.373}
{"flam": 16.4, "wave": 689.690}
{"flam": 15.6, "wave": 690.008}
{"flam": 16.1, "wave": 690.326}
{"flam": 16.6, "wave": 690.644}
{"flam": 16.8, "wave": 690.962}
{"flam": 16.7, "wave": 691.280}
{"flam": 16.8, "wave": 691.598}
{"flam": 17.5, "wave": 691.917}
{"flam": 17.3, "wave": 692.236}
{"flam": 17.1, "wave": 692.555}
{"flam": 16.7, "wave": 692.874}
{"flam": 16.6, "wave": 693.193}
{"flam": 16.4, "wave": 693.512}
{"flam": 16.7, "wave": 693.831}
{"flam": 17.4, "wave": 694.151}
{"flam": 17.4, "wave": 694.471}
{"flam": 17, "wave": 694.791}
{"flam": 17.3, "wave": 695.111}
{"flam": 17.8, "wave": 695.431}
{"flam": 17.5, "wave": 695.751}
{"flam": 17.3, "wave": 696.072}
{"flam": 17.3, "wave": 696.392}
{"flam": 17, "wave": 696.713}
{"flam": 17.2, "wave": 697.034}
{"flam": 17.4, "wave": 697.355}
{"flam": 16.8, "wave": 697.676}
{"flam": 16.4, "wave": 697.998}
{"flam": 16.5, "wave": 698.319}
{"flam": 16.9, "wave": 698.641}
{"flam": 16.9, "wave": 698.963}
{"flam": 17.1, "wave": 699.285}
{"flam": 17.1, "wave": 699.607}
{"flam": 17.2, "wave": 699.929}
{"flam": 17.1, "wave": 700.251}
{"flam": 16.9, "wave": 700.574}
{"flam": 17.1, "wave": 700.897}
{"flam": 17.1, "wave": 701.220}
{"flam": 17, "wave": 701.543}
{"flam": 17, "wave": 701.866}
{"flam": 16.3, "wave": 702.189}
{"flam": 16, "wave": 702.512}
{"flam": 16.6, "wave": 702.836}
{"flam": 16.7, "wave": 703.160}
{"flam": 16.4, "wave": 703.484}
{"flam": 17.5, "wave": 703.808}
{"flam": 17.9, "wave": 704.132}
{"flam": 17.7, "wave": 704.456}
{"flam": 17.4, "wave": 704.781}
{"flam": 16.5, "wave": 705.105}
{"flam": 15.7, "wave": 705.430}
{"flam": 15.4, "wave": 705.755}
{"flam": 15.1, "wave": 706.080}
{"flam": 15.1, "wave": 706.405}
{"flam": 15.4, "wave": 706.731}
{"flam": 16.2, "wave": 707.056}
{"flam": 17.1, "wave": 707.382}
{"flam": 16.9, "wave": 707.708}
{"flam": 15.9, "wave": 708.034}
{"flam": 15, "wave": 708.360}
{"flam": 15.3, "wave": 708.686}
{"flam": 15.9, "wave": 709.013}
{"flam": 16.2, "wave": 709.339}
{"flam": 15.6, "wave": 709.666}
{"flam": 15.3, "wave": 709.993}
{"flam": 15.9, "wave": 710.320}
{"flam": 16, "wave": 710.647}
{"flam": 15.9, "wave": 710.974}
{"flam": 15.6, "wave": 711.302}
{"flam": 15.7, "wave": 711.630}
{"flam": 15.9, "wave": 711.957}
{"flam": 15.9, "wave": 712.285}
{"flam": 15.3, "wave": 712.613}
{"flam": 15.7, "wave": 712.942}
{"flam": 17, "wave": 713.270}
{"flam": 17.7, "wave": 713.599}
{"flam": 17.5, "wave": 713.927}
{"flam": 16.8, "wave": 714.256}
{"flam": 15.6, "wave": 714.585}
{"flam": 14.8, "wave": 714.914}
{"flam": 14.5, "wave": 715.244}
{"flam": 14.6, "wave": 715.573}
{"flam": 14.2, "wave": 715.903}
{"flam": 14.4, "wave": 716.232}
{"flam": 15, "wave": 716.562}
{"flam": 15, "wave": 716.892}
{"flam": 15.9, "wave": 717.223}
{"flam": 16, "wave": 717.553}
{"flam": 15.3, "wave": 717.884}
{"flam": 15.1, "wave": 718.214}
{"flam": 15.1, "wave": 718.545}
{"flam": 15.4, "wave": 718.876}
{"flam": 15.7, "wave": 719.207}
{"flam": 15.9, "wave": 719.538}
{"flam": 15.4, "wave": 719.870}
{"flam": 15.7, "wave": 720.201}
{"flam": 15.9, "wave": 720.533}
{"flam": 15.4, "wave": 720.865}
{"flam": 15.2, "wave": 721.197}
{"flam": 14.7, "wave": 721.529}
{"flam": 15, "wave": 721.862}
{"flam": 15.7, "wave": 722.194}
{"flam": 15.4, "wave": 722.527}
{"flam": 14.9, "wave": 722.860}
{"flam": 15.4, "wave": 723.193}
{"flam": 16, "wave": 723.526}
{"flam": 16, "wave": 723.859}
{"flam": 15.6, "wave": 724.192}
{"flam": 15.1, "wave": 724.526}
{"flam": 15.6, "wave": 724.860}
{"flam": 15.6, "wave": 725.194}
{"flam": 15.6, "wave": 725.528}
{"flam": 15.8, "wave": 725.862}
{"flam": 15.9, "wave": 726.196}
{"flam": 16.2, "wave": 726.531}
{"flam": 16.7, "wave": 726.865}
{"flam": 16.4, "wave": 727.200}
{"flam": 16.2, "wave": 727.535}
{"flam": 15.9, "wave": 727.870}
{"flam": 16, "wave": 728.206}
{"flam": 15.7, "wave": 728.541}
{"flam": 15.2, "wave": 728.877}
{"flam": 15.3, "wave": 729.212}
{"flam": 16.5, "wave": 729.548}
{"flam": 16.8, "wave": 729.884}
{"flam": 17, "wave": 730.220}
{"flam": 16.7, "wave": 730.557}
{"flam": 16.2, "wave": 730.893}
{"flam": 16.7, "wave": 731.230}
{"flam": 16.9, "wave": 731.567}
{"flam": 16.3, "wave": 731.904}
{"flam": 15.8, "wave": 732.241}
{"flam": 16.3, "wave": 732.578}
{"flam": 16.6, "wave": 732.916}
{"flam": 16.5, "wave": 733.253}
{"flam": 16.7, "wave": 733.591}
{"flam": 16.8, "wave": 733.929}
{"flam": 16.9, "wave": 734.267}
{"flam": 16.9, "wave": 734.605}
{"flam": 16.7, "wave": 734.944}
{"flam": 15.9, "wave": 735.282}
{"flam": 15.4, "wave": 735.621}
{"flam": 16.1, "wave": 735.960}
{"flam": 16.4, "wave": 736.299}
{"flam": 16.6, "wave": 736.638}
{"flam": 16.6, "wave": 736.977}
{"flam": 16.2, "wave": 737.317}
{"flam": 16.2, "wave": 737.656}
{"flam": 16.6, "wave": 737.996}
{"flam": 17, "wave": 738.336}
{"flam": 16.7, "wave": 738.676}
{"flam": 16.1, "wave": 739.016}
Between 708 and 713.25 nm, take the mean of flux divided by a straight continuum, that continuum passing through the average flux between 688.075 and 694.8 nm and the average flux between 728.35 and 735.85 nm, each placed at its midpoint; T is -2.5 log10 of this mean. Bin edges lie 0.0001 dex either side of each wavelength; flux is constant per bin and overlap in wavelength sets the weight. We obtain 0.06 mag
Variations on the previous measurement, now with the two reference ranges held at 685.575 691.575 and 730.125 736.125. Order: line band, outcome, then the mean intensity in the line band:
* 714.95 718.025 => 0.11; 15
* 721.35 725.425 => 0.08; 15.4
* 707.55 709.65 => 0.06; 15.8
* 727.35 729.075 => 0.05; 15.8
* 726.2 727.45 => 0.01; 16.3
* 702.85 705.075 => -0.03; 17.2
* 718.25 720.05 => 0.08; 15.5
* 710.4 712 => 0.06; 15.8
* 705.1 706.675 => 0.08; 15.4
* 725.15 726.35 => 0.05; 15.7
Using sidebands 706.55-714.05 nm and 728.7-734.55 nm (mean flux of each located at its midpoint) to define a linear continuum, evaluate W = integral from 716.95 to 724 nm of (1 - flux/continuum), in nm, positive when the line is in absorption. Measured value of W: 0.33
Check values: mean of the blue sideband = 16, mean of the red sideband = 16.4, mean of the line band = 15.5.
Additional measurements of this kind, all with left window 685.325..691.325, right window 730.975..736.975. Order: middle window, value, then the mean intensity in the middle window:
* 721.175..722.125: 0.089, 15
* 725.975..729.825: 0.111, 16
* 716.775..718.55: 0.123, 15.4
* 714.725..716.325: 0.201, 14.5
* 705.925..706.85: 0.083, 15.2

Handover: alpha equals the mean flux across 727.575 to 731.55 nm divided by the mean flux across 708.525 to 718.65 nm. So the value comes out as 1.04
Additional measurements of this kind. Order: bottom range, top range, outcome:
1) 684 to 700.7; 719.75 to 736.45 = 0.95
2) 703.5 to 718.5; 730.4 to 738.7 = 1.04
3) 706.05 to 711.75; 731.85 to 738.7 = 1.04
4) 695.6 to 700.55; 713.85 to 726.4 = 0.91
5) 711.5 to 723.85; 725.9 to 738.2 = 1.05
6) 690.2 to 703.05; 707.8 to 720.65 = 0.92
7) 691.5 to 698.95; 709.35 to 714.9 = 0.94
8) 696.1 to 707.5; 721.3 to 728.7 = 0.94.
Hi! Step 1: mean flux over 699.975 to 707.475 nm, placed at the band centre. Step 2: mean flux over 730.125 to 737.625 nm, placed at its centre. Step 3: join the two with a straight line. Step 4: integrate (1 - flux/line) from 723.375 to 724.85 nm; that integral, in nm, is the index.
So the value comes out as 0.07 nm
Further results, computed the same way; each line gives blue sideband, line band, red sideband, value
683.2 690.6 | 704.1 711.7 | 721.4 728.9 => 0.05 nm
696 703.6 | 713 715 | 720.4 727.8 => -0.05 nm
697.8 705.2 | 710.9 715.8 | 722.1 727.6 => 0.14 nm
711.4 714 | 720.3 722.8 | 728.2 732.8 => 0.15 nm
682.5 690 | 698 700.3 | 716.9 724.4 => -0.10 nm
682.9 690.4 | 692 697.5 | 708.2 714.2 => -0.25 nm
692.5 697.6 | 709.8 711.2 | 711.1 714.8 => 0.05 nm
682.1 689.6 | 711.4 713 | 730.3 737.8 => 0.08 nm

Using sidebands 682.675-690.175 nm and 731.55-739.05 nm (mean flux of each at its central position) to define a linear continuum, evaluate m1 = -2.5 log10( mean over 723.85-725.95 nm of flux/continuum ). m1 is 0.061 mag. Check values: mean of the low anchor 16.6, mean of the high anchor 16.4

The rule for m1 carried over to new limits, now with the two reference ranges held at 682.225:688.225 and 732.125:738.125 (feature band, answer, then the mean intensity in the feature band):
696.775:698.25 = -0.029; 16.9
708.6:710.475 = 0.050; 15.7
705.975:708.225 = 0.033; 16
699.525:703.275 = -0.024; 16.8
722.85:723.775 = 0.058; 15.6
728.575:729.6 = 0.057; 15.6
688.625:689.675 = -0.079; 17.8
